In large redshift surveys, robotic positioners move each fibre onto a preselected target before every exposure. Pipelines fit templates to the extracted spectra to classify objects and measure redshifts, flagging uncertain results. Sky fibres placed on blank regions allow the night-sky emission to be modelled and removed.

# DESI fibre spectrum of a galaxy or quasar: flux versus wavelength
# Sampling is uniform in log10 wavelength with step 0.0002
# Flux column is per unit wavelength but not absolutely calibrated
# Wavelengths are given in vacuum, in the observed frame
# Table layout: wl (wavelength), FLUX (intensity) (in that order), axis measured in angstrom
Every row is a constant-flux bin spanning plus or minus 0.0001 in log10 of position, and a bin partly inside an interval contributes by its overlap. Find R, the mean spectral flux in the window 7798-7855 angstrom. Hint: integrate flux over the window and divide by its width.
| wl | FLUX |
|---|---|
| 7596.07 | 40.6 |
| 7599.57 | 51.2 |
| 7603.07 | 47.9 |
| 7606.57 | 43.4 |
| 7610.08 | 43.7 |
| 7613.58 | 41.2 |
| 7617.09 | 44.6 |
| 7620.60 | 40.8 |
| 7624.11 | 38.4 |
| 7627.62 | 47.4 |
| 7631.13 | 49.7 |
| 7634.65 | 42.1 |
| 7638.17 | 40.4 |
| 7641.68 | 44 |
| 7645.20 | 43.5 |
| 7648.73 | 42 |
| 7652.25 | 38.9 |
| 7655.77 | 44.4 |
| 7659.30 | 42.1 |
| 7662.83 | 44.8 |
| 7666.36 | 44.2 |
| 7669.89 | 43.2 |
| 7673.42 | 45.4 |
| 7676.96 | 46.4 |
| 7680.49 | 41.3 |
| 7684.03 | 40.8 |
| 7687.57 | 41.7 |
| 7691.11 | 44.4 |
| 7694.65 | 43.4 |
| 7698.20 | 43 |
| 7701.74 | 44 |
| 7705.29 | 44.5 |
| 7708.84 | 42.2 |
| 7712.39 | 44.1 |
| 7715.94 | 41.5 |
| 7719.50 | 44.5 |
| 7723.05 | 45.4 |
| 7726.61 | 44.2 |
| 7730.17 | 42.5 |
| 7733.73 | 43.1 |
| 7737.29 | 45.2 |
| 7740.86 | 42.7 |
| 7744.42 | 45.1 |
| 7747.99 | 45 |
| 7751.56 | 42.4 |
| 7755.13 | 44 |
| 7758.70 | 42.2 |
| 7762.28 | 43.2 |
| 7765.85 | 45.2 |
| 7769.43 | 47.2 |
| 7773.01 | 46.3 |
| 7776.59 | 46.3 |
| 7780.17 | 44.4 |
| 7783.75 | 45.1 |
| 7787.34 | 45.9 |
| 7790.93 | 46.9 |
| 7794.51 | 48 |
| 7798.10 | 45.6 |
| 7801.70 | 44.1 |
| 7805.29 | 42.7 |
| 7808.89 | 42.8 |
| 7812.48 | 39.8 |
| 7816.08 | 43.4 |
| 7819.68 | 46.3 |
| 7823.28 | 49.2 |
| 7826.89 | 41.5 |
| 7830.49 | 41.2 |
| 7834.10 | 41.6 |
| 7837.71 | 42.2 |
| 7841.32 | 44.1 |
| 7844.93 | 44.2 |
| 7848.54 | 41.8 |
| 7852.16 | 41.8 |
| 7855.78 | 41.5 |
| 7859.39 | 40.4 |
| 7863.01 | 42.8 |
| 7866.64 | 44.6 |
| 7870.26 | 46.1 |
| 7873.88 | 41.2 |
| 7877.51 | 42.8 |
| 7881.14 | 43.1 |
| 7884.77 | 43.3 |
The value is 43.2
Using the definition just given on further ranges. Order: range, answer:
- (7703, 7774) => 44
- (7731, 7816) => 44.4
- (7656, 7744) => 43.6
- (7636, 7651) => 42.3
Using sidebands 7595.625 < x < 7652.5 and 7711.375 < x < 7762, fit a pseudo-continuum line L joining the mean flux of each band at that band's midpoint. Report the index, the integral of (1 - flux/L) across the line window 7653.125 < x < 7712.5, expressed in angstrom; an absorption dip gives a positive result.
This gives 0.3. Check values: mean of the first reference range 43.7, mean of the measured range 43.4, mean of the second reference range 43.7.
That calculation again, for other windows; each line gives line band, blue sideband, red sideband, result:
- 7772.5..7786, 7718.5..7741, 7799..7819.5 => -0.7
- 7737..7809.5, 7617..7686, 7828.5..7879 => -3.3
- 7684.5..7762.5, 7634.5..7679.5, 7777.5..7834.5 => 0.4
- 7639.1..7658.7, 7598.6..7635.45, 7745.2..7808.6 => 0.9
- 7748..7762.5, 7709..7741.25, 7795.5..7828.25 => 0.2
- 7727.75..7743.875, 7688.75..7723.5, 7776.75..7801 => 0.3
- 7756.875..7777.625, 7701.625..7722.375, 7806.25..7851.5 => -0.8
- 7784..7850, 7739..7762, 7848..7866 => -2.4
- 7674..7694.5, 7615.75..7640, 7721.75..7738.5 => 0.3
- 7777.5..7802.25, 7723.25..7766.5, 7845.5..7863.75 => -1.7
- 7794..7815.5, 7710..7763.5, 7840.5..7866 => -0.3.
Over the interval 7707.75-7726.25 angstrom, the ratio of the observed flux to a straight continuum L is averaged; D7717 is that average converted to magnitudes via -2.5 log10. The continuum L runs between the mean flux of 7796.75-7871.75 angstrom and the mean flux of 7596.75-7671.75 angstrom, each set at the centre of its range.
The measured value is 0.00 mag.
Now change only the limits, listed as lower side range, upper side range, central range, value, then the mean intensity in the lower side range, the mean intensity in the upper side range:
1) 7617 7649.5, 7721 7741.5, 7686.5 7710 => 0.008 mag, 43.3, 43.9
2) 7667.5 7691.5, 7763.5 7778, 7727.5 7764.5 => 0.044 mag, 43.3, 46.1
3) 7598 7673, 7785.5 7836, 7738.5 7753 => 0.004 mag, 43.7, 44.2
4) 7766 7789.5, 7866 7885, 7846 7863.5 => 0.058 mag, 45.8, 43.5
